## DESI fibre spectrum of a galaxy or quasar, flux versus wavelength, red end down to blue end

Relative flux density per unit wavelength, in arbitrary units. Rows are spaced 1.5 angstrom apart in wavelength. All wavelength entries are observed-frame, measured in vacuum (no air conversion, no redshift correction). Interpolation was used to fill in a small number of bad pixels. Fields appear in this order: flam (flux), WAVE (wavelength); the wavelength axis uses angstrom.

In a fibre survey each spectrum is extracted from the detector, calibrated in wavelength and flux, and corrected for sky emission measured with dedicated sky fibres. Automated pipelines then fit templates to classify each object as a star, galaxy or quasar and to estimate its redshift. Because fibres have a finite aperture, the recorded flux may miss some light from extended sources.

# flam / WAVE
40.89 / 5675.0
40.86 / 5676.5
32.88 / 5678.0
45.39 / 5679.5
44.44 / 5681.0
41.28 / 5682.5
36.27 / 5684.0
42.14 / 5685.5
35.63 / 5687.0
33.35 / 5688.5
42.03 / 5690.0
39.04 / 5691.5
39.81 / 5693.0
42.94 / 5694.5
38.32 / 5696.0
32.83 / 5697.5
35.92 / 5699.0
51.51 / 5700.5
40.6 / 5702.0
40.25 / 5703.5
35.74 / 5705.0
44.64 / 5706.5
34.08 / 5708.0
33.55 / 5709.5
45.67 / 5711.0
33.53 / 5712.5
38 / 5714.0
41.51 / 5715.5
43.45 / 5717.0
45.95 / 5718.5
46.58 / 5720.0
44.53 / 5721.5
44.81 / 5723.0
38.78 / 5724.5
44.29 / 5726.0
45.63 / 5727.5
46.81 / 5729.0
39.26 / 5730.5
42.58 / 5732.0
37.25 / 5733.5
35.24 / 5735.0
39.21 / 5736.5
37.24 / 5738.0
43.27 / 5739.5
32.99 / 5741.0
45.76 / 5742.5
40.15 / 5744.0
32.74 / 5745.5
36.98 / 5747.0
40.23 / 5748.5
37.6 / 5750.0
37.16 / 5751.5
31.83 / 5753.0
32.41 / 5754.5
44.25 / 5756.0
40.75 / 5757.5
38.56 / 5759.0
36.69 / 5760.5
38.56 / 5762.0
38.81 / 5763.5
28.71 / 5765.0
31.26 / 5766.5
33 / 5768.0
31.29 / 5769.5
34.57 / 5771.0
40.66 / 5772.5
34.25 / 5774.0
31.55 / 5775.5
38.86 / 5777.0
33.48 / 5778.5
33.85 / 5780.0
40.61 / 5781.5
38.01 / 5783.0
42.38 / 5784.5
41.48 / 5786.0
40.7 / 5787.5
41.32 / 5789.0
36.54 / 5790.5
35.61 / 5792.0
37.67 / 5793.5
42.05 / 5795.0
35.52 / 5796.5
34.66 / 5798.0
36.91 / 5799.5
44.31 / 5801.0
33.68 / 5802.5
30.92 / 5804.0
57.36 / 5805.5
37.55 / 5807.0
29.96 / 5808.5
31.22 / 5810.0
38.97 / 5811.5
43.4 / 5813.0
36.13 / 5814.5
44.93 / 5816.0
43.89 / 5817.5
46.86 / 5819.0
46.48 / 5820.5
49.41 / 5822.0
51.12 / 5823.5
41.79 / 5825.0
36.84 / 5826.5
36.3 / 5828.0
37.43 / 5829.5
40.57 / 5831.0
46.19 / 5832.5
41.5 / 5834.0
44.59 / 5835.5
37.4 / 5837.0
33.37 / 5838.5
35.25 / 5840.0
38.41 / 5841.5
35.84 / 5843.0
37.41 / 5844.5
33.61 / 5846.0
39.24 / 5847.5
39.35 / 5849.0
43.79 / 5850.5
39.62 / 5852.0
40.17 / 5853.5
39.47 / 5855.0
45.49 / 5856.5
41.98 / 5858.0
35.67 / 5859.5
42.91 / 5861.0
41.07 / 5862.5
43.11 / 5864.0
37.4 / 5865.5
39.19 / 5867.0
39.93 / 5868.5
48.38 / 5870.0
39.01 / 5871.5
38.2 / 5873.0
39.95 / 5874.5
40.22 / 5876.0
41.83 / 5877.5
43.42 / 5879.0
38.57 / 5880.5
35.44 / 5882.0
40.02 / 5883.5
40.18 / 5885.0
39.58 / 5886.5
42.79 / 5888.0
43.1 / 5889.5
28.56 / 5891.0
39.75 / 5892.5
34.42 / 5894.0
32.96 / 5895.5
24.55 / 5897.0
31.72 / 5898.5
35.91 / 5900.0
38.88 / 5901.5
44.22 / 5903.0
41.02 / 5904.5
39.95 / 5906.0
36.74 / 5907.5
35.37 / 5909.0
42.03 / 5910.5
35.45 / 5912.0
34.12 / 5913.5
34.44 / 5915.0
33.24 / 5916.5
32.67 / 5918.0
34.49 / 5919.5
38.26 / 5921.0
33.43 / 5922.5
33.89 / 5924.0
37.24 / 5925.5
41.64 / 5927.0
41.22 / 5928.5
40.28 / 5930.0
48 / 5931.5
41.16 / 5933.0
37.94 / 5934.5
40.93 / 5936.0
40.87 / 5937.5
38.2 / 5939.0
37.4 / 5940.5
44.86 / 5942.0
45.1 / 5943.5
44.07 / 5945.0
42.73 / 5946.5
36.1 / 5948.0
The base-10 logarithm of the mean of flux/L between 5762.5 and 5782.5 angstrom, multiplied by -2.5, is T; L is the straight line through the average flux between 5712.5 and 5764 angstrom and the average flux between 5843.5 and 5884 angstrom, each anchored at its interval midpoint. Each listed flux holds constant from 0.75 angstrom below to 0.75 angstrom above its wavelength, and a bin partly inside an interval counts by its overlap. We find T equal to 0.15 mag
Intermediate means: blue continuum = 39.9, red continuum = 40.1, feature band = 34.8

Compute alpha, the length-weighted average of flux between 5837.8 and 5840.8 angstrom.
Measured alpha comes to 34.4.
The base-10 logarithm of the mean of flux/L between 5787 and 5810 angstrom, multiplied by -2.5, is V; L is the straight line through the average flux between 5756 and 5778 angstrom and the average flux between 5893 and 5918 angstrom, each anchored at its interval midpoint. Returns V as -0.07 mag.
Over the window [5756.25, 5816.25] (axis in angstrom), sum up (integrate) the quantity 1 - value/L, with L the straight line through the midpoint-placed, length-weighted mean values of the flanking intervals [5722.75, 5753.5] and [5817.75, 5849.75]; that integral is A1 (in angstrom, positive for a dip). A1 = 3.9 angstrom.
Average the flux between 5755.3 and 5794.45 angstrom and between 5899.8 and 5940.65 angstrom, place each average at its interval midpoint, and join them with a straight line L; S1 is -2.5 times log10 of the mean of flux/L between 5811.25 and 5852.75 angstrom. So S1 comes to -0.09 mag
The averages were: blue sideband 37.1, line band 40.7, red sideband 38.2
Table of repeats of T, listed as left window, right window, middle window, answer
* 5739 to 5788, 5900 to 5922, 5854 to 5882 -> -0.10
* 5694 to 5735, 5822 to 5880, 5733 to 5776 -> 0.11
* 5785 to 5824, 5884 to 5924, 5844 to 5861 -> -0.04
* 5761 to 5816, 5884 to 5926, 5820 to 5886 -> -0.10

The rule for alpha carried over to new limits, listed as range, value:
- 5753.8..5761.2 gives 38.6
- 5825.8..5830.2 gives 36.9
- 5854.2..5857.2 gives 42.4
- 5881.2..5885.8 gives 38.6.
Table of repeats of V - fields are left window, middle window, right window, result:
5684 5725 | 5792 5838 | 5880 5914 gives -0.05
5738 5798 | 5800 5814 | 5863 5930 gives -0.03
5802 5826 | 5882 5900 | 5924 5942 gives 0.13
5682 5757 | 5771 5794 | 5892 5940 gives 0.04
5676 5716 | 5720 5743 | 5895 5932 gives -0.06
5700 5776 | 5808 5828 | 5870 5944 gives -0.08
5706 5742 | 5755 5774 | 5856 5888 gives 0.13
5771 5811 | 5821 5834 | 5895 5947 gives -0.13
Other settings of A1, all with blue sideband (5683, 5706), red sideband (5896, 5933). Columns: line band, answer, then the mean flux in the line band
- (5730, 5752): 0.1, 38.5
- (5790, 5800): 0.3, 37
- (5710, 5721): -0.8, 42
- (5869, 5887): -1.4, 40.4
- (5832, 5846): -0.2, 38.5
